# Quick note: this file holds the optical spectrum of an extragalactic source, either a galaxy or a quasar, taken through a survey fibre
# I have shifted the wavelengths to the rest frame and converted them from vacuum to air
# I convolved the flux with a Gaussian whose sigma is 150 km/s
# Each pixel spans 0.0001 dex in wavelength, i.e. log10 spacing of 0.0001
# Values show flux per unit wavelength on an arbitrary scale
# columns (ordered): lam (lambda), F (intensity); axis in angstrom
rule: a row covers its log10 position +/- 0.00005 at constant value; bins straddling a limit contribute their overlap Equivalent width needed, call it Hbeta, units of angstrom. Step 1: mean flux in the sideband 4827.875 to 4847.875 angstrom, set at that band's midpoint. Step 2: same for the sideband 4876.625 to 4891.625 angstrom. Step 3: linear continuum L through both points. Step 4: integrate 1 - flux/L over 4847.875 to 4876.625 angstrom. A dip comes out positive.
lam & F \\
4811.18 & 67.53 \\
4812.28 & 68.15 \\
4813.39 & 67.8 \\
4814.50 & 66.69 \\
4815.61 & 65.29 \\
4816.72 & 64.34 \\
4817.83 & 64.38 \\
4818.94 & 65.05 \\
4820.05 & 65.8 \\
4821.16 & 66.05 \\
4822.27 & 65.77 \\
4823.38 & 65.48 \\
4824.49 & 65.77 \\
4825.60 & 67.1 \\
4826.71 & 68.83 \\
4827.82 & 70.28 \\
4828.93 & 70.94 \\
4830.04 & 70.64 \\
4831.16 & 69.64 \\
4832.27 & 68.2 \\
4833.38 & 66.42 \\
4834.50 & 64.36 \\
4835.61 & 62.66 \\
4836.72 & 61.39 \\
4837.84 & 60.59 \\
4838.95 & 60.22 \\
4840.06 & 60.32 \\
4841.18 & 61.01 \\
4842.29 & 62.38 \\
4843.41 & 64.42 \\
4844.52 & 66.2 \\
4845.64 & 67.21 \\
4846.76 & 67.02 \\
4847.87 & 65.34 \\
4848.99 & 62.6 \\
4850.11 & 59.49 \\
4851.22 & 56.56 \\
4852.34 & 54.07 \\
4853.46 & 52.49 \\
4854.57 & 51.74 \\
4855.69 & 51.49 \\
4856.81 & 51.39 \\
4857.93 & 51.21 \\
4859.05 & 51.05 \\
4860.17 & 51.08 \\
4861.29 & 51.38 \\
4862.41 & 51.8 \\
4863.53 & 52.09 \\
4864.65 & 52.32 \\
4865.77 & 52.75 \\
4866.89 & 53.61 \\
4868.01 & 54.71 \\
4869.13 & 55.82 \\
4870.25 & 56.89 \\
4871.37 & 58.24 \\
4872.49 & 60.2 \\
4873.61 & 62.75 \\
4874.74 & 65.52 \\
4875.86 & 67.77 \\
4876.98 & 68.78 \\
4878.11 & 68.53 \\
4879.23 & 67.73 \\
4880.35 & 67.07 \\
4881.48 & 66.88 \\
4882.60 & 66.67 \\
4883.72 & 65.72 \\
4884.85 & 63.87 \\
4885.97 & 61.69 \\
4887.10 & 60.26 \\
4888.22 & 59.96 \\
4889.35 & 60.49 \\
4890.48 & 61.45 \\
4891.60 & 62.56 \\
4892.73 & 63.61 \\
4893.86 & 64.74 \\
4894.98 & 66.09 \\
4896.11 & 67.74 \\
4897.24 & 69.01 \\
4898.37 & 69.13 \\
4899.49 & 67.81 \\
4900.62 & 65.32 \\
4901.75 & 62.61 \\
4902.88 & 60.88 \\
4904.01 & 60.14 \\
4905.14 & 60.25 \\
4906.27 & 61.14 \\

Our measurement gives 3.9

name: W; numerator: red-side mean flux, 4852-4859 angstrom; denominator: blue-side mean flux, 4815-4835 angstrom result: 0.8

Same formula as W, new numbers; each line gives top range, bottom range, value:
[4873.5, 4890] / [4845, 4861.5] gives 1.15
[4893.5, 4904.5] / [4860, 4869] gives 1.24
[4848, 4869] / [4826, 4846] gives 0.82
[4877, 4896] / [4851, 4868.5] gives 1.23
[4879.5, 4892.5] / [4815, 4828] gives 0.96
